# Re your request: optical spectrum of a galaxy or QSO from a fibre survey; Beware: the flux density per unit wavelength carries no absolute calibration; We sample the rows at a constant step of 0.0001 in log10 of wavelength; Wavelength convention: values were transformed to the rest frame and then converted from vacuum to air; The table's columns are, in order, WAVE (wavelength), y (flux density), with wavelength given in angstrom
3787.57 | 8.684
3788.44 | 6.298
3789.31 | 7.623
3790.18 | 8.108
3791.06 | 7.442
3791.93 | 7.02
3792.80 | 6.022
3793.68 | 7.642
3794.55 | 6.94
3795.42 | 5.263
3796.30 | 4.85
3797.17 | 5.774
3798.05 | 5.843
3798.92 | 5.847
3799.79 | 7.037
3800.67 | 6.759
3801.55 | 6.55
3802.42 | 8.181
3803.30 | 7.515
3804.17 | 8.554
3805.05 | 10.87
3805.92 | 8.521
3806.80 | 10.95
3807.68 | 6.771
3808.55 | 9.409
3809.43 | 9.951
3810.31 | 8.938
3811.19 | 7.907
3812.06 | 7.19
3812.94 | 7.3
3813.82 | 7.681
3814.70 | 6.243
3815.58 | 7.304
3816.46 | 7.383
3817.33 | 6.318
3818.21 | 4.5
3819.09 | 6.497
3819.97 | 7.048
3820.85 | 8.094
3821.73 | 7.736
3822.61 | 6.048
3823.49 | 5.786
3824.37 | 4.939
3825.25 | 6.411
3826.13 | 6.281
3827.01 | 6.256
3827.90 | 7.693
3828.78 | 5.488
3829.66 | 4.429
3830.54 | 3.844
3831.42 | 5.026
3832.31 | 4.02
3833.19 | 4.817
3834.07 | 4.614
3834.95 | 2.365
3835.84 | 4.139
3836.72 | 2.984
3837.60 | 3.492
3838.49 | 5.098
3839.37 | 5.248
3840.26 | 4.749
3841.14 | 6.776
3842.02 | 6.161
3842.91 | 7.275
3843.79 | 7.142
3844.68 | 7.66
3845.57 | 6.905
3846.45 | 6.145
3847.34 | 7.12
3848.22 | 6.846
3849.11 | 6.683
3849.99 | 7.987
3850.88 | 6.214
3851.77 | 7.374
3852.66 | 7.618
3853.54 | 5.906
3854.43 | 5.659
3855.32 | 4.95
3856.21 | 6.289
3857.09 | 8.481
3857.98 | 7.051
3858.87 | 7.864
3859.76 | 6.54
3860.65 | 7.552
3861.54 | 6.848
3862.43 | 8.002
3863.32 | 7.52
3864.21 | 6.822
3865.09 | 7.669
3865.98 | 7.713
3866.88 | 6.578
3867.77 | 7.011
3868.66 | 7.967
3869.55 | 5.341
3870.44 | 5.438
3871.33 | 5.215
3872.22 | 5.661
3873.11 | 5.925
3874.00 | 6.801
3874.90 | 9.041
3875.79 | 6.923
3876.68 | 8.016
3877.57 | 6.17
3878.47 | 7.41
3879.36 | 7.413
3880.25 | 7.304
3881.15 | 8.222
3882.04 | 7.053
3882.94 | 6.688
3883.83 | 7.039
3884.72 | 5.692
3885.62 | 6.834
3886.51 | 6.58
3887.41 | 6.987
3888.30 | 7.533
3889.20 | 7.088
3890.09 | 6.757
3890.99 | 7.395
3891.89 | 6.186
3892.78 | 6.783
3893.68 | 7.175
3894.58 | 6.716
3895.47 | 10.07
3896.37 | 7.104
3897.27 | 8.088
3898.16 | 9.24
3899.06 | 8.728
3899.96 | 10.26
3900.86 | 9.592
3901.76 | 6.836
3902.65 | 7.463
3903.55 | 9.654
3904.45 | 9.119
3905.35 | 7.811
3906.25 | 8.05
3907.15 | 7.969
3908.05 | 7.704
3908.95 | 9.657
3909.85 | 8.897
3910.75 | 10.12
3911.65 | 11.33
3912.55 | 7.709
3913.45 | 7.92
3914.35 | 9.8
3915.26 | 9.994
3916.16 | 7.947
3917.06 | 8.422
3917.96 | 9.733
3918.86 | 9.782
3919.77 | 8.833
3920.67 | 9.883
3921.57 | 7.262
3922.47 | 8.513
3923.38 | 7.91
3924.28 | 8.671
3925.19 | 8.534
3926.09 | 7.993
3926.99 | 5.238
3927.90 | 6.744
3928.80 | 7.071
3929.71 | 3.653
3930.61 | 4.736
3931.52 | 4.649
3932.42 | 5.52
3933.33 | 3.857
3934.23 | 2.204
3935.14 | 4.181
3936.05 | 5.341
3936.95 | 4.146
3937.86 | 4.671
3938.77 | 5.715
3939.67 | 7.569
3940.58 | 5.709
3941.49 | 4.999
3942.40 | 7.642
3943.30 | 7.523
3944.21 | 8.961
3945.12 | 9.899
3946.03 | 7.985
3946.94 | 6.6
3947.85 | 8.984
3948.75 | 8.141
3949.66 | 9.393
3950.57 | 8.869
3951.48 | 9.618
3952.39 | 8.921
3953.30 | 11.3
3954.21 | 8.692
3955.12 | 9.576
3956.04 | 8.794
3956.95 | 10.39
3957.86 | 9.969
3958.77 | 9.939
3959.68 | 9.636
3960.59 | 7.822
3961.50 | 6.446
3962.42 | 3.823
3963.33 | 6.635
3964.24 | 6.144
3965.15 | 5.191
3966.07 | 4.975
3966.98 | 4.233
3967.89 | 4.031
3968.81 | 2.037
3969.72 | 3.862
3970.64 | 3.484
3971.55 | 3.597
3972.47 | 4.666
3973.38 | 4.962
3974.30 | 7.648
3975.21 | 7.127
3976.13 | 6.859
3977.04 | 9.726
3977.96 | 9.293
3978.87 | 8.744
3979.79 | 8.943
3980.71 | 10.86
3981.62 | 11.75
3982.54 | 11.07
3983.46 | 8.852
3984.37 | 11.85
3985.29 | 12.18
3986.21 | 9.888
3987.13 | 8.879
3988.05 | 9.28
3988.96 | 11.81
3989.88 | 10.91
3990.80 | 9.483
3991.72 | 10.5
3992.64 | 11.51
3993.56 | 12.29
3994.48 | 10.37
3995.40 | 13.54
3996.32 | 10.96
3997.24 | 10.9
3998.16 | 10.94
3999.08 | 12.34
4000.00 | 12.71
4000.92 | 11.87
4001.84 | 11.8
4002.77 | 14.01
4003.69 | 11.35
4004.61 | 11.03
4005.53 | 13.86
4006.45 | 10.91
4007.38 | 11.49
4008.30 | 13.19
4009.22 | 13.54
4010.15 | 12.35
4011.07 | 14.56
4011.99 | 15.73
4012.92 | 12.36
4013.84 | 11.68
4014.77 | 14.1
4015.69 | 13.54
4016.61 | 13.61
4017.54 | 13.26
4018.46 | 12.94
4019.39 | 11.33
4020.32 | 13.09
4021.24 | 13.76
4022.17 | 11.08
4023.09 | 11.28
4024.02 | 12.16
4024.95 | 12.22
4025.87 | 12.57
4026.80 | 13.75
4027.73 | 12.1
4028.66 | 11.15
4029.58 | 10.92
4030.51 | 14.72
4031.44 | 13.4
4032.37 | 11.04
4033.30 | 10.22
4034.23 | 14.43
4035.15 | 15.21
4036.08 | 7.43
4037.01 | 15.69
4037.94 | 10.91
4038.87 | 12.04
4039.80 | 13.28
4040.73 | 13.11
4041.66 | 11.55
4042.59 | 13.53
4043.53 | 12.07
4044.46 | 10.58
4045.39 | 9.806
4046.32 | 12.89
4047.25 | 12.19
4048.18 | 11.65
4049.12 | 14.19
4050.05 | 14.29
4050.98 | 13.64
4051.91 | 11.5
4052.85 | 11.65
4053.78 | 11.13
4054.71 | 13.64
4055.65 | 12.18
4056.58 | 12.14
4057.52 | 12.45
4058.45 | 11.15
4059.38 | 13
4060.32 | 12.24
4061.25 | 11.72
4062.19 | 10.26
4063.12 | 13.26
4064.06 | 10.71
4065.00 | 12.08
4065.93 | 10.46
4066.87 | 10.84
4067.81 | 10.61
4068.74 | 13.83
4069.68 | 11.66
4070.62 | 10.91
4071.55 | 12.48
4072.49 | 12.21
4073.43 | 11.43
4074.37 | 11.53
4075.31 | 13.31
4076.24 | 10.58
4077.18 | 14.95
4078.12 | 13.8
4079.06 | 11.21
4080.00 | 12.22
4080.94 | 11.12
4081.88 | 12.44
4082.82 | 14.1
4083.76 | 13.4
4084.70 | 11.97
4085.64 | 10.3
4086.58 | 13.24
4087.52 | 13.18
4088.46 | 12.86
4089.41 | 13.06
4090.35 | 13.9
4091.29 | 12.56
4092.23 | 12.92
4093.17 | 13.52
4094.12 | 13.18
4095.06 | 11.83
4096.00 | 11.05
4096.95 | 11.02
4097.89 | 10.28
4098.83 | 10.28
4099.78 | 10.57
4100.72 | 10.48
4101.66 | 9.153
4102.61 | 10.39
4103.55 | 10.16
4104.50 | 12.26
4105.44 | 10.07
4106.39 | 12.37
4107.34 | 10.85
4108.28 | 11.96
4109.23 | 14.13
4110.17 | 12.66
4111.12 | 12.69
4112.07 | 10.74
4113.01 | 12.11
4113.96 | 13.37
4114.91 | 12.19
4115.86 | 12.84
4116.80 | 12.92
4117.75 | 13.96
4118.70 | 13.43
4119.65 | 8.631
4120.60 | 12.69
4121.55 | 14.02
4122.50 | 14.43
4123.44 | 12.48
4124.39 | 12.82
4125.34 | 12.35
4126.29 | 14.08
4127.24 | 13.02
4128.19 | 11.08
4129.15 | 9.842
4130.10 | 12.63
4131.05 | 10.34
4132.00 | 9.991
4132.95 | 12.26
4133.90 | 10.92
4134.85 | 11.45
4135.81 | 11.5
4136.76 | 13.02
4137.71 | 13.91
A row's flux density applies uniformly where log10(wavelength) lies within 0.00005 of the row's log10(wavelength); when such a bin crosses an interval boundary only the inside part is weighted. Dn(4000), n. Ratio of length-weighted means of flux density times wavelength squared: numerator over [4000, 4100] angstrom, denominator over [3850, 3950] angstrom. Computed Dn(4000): 1.81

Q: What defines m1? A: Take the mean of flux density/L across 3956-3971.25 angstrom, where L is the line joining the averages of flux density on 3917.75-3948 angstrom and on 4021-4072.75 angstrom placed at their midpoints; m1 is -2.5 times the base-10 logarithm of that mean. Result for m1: 0.29 mag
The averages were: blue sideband 6.74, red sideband 12.2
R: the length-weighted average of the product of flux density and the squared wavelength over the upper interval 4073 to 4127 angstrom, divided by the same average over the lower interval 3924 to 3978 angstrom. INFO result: 2.0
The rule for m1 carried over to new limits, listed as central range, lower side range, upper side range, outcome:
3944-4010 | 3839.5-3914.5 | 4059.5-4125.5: 0.04 mag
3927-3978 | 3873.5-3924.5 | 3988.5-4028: 0.46 mag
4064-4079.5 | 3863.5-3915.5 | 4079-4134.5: -0.06 mag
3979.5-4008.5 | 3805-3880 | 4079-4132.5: -0.16 mag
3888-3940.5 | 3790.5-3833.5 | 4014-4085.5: 0.21 mag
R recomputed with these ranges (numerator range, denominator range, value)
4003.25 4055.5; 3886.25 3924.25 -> 1.59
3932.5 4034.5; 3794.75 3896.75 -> 1.54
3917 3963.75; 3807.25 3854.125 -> 1.25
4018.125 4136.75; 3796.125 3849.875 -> 2.12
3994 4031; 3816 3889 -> 2.11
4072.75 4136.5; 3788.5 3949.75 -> 1.93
